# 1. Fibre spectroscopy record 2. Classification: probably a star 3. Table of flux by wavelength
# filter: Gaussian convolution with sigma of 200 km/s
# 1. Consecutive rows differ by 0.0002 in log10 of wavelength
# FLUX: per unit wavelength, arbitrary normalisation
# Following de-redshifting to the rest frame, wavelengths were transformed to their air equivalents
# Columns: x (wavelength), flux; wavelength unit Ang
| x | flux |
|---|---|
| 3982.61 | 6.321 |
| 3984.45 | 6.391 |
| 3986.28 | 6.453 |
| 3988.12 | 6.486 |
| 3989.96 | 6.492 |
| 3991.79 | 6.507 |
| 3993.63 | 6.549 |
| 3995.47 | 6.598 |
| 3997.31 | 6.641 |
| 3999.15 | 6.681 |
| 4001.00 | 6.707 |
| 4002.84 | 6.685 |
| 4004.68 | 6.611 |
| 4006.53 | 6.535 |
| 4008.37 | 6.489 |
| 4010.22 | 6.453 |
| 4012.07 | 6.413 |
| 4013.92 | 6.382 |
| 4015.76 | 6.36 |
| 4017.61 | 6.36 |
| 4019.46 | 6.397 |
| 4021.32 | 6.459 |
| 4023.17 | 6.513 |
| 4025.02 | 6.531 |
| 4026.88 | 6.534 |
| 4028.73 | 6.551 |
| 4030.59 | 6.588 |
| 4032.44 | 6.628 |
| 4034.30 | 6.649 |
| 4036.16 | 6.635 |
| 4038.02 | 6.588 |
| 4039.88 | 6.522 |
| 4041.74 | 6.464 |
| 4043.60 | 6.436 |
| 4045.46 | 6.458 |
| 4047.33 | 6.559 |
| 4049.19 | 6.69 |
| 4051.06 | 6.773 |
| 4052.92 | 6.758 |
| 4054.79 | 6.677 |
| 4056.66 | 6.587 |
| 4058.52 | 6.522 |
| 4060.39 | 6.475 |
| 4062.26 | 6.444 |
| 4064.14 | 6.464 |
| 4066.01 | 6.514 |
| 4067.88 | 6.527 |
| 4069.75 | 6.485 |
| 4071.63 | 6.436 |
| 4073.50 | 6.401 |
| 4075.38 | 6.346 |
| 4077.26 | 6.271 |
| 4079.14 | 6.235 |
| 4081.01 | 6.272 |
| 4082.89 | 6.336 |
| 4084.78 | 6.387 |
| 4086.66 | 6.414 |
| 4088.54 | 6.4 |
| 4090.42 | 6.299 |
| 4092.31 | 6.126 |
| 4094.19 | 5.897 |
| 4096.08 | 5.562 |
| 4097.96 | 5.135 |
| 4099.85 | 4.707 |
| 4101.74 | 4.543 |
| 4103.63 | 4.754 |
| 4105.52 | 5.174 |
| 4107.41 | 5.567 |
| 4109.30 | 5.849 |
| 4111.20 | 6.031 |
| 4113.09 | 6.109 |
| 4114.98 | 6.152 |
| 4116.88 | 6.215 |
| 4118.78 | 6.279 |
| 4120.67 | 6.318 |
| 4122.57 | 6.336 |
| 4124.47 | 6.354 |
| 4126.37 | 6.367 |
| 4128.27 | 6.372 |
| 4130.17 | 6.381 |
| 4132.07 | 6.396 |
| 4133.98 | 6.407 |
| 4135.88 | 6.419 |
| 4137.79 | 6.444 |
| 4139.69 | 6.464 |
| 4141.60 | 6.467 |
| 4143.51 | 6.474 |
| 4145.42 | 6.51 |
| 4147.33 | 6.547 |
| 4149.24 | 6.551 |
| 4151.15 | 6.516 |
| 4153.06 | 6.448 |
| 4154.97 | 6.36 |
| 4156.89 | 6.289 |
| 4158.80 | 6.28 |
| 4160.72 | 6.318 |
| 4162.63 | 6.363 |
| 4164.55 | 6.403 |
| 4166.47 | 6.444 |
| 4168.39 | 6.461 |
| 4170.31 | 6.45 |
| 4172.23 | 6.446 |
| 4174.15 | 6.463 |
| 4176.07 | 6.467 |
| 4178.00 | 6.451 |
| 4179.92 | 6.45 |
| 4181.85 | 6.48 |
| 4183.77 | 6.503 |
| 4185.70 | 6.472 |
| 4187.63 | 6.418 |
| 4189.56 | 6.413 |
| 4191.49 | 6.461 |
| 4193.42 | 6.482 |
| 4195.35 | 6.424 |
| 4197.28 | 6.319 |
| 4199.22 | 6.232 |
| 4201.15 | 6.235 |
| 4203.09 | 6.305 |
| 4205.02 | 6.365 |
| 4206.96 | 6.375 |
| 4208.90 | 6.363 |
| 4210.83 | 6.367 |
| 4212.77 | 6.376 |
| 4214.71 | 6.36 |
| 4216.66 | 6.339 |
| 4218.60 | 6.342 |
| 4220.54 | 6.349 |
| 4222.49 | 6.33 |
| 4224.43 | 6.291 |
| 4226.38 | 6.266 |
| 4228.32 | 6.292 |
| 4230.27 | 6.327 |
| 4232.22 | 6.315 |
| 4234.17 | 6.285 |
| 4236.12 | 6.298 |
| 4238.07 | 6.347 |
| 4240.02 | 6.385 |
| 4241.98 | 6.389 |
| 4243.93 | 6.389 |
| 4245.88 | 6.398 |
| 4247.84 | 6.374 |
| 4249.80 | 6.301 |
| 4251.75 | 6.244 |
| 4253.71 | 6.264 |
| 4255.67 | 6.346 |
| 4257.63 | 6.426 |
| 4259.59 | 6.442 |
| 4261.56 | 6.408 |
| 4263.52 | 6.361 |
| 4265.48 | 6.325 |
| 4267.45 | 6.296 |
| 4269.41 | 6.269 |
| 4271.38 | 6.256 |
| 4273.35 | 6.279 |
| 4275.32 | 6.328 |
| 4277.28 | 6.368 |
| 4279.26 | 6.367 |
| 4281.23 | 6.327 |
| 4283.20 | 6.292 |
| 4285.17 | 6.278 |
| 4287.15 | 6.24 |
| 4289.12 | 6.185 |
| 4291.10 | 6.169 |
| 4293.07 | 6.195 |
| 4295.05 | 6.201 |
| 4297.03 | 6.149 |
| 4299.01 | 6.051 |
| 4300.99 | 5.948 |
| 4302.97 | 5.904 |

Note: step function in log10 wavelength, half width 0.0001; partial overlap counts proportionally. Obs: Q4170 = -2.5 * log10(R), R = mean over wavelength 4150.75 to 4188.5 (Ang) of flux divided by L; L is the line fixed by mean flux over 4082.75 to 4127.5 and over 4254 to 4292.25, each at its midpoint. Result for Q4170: -0.07 mag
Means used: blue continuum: 5.88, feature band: 6.42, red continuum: 6.31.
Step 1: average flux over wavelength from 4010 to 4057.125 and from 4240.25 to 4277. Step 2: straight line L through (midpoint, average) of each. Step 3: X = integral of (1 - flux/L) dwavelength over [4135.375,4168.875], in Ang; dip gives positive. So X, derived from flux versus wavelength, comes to 0.0 Ang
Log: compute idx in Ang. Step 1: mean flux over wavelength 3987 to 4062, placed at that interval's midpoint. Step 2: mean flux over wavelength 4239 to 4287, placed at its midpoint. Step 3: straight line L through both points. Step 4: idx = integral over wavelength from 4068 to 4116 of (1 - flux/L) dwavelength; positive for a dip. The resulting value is 4.2 Ang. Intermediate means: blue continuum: 6.55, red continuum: 6.34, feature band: 5.93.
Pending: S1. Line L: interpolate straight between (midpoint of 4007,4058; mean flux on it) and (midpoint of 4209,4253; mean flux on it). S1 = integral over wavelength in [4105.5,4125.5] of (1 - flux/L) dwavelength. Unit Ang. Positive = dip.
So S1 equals 1.16 Ang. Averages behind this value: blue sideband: 6.54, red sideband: 6.34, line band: 6.08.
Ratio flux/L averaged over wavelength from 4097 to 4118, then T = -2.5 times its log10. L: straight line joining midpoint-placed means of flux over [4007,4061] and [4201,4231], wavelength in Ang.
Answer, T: 0.18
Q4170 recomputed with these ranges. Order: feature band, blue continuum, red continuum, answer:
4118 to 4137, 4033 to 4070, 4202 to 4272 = 0.02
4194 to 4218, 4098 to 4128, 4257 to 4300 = -0.05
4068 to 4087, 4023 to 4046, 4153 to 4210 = 0.02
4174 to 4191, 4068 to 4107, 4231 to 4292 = -0.06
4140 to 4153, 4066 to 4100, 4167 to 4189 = -0.02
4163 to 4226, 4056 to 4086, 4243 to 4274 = 0.00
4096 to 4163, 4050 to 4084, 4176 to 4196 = 0.06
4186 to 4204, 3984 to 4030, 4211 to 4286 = 0.00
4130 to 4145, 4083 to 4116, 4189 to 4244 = -0.09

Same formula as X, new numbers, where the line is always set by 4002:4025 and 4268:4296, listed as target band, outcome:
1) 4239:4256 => -0.1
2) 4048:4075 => -0.5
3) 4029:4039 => -0.2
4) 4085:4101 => 1.5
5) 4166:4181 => -0.2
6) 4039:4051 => -0.2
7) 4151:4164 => 0.0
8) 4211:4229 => 0.0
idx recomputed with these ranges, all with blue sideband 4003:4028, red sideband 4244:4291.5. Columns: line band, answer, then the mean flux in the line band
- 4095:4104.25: 2.10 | 4.96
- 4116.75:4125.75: 0.14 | 6.31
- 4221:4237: 0.10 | 6.3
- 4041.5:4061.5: -0.42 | 6.59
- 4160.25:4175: -0.10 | 6.42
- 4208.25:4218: -0.02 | 6.36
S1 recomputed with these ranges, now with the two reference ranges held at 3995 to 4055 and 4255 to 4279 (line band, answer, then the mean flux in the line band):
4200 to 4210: 0.11 Ang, 6.33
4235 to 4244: 0.01 Ang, 6.36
